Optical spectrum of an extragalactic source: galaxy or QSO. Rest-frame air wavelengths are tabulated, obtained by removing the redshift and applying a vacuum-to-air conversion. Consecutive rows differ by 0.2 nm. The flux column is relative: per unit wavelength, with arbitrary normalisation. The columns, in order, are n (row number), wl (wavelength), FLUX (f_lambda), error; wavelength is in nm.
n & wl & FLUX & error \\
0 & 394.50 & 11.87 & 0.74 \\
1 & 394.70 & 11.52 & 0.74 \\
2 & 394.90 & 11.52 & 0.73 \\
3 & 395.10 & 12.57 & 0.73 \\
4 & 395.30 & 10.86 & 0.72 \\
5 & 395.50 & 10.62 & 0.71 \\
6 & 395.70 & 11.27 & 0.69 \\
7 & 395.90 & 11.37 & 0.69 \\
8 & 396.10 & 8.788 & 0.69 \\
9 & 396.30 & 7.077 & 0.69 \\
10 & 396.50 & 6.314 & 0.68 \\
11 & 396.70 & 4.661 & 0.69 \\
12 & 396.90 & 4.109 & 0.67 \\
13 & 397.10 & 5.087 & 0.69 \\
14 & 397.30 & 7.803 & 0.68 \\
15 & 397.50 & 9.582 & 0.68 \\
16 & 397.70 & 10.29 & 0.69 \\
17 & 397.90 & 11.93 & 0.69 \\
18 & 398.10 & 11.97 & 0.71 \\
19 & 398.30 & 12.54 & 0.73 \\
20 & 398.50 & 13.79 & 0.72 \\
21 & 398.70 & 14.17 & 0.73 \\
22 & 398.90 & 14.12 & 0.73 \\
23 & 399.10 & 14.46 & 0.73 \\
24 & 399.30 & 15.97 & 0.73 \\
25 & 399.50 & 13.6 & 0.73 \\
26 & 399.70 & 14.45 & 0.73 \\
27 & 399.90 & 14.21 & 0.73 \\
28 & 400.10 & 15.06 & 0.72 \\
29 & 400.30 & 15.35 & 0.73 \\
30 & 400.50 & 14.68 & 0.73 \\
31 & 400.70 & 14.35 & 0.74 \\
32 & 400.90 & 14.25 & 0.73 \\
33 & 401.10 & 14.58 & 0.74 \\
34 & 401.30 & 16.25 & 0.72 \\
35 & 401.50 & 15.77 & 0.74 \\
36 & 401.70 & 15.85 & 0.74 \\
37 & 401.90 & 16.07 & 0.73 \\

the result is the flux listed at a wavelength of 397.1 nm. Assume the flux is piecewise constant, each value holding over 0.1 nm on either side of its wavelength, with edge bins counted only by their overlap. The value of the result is 5.087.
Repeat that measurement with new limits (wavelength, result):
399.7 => 14.45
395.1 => 12.57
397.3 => 7.803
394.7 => 11.52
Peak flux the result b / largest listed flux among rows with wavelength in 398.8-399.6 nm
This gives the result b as 15.97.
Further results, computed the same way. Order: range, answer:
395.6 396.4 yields 11.37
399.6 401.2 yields 15.35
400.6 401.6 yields 16.25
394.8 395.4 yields 12.57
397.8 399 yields 14.17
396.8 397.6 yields 9.582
